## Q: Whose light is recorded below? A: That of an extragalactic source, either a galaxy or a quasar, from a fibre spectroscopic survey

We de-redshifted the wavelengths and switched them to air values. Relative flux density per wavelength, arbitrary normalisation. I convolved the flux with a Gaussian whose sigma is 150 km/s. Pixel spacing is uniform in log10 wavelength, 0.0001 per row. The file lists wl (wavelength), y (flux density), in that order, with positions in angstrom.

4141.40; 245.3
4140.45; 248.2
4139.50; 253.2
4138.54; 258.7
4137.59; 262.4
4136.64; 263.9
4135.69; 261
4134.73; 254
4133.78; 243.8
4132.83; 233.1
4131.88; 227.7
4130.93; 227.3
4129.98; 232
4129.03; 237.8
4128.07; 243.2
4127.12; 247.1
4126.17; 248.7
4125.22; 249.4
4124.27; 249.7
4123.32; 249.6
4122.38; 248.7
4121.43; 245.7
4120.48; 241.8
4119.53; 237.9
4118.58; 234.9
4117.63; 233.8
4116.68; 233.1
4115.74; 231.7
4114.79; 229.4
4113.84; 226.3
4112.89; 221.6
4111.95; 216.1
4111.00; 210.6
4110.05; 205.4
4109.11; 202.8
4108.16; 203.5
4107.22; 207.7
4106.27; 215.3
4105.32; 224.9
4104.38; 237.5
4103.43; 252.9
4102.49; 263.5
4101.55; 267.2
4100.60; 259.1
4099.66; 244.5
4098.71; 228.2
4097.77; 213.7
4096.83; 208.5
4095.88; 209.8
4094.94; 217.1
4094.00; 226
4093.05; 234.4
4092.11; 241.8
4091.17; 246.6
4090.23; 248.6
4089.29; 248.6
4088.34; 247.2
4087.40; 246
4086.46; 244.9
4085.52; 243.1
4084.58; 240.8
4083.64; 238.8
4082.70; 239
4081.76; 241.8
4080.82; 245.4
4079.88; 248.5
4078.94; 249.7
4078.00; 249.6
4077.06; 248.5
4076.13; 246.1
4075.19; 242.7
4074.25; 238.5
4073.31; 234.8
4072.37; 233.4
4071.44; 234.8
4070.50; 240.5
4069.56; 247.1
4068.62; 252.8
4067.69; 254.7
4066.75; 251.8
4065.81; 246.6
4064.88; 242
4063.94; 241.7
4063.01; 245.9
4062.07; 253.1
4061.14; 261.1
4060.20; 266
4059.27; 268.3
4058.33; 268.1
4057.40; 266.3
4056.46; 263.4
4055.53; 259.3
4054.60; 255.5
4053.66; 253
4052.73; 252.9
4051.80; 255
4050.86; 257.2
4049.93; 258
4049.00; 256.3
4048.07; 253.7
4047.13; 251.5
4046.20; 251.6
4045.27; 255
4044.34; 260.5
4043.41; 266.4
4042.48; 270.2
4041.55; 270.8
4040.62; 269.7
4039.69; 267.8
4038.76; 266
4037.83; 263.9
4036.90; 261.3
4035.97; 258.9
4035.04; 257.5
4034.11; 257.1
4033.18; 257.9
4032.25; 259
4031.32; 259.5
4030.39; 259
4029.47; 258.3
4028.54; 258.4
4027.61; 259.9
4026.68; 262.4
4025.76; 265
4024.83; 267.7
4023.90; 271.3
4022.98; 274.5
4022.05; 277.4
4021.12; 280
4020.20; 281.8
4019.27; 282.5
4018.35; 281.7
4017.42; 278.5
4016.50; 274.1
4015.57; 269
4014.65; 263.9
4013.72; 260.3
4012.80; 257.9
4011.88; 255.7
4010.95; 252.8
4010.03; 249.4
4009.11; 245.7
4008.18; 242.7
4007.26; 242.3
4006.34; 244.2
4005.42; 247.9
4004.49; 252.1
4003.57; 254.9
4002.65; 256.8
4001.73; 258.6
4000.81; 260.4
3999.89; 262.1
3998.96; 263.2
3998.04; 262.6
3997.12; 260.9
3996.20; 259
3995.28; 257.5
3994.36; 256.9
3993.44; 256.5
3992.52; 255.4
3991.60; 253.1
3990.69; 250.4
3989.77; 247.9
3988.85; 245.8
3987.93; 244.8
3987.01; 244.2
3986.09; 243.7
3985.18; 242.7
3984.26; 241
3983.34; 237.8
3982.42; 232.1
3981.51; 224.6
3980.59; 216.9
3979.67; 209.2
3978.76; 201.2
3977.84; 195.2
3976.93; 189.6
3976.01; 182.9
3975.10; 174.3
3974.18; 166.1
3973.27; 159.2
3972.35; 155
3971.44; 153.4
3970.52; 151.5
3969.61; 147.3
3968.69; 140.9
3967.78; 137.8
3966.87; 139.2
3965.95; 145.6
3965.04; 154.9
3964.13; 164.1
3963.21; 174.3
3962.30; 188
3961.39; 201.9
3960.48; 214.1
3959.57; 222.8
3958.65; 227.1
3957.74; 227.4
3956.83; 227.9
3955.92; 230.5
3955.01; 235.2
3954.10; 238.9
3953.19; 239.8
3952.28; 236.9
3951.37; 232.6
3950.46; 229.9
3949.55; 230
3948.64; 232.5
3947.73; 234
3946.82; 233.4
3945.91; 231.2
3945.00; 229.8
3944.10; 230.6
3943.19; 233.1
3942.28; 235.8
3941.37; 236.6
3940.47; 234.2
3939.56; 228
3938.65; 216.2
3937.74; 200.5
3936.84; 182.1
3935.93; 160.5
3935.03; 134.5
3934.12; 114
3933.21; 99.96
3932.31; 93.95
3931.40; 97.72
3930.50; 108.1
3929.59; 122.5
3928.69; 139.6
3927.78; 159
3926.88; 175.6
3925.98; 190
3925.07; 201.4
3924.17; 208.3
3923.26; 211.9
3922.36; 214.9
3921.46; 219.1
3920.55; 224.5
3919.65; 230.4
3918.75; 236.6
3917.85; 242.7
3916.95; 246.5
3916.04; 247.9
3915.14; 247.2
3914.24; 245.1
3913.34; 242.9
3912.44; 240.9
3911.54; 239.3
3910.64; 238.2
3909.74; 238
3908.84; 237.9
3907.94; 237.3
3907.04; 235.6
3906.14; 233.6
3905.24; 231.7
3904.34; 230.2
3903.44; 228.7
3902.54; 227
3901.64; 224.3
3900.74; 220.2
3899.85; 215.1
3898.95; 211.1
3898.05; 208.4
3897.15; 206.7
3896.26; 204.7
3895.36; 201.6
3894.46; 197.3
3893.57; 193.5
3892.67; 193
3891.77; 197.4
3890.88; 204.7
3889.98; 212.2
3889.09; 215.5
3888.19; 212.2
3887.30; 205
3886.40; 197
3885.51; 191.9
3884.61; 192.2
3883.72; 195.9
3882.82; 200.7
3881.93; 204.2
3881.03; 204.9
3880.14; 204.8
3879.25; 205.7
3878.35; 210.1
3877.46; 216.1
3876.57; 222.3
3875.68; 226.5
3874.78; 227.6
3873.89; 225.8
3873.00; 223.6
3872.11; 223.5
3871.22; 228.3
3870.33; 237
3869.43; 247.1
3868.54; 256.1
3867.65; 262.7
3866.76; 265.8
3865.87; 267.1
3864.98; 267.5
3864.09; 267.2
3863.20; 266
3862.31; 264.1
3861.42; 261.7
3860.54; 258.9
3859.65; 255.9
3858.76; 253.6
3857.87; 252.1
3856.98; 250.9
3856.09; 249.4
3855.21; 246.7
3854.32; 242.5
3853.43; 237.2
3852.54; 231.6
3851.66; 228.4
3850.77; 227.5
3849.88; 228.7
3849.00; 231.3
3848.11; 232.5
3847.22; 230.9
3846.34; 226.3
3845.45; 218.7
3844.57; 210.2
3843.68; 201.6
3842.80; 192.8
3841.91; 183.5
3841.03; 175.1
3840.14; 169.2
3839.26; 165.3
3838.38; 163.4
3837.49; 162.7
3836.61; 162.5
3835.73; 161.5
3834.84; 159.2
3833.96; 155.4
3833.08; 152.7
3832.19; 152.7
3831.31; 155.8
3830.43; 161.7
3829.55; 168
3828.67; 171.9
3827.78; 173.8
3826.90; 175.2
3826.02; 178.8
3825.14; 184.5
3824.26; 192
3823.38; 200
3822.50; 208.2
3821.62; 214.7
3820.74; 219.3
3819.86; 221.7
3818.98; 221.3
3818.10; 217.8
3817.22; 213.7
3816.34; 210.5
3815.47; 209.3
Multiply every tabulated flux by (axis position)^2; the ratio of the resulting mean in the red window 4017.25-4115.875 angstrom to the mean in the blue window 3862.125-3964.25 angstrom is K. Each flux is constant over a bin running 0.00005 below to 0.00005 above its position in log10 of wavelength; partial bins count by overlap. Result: 1.25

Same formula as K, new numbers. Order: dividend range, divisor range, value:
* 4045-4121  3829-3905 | 1.25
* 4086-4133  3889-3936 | 1.27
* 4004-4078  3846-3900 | 1.24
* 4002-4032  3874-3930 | 1.30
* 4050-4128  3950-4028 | 1.10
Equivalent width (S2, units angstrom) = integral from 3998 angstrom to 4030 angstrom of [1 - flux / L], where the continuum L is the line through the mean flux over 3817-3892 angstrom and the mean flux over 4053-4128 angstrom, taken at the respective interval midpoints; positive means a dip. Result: -4.2 angstrom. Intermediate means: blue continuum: 213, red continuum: 241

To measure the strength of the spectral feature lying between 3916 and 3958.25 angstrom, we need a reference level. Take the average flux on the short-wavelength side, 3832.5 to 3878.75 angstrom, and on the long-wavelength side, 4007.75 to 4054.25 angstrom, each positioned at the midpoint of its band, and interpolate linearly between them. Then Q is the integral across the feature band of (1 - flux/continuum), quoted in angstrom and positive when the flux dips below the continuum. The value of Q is 6.7 angstrom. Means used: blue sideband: 223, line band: 203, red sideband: 262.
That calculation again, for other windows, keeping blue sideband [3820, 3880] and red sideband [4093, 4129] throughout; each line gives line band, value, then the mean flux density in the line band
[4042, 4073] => -3.5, 254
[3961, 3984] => 4.6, 178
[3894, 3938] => 3.3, 202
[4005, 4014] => -1.0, 250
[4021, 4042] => -3.5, 264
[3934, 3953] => 0.4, 216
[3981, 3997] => -1.7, 247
